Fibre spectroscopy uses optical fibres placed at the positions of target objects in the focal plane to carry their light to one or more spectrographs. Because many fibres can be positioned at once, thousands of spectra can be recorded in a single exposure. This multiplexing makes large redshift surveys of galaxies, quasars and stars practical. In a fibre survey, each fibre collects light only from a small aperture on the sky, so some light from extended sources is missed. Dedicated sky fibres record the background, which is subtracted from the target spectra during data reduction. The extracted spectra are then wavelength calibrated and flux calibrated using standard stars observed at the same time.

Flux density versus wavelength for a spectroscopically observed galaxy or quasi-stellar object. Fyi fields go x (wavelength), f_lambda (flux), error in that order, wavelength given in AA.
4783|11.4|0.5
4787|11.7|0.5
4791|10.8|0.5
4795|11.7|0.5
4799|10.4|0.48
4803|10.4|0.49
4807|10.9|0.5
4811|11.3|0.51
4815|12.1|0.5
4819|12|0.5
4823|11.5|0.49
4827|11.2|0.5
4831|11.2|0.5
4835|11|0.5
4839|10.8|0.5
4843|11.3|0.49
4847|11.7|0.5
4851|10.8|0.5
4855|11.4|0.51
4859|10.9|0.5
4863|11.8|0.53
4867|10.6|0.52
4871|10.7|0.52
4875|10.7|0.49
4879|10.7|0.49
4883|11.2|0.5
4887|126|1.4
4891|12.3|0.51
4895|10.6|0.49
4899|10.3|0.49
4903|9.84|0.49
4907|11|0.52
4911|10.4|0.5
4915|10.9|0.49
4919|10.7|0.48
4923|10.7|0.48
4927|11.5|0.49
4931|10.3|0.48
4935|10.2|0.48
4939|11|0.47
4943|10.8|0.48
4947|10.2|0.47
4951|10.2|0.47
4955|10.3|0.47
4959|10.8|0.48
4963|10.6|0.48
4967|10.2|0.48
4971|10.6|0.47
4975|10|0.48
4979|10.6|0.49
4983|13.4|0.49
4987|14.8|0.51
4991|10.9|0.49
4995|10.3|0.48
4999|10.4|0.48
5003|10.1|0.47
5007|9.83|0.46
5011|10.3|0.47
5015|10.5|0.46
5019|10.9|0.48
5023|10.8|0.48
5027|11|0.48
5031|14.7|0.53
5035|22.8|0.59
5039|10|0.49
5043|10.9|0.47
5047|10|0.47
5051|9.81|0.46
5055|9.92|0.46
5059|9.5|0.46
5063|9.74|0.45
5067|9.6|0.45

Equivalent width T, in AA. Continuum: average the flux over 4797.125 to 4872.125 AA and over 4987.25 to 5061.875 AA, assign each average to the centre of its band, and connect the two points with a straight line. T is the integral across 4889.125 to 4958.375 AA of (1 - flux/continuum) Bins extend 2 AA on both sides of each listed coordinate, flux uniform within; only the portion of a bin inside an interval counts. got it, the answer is 3.56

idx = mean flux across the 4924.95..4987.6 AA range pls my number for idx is 10.9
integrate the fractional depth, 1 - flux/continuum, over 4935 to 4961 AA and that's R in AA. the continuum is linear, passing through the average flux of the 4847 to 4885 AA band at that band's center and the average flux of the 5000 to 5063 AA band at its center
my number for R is 1.51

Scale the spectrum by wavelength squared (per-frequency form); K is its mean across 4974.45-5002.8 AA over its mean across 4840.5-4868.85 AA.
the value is 1.08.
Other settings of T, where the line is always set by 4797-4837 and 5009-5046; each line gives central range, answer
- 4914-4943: 2.6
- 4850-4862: 0.3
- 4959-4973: 1.8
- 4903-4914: 1.1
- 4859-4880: 1.1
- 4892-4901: 0.8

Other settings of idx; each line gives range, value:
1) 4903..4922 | 10.7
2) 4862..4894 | 25.5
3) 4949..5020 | 10.8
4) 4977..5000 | 11.8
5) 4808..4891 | 16.8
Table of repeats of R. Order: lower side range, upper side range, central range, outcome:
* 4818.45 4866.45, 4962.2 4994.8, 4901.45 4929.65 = 1.5 AA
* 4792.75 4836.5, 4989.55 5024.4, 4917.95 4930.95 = -0.1 AA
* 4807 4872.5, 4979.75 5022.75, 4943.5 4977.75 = 2.3 AA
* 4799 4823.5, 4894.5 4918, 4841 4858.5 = -0.5 AA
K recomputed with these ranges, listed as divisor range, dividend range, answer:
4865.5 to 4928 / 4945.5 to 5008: 0.62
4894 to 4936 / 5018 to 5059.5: 1.19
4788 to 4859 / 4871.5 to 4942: 1.59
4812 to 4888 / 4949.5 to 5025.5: 0.72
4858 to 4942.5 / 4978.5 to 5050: 0.76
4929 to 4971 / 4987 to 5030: 1.06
